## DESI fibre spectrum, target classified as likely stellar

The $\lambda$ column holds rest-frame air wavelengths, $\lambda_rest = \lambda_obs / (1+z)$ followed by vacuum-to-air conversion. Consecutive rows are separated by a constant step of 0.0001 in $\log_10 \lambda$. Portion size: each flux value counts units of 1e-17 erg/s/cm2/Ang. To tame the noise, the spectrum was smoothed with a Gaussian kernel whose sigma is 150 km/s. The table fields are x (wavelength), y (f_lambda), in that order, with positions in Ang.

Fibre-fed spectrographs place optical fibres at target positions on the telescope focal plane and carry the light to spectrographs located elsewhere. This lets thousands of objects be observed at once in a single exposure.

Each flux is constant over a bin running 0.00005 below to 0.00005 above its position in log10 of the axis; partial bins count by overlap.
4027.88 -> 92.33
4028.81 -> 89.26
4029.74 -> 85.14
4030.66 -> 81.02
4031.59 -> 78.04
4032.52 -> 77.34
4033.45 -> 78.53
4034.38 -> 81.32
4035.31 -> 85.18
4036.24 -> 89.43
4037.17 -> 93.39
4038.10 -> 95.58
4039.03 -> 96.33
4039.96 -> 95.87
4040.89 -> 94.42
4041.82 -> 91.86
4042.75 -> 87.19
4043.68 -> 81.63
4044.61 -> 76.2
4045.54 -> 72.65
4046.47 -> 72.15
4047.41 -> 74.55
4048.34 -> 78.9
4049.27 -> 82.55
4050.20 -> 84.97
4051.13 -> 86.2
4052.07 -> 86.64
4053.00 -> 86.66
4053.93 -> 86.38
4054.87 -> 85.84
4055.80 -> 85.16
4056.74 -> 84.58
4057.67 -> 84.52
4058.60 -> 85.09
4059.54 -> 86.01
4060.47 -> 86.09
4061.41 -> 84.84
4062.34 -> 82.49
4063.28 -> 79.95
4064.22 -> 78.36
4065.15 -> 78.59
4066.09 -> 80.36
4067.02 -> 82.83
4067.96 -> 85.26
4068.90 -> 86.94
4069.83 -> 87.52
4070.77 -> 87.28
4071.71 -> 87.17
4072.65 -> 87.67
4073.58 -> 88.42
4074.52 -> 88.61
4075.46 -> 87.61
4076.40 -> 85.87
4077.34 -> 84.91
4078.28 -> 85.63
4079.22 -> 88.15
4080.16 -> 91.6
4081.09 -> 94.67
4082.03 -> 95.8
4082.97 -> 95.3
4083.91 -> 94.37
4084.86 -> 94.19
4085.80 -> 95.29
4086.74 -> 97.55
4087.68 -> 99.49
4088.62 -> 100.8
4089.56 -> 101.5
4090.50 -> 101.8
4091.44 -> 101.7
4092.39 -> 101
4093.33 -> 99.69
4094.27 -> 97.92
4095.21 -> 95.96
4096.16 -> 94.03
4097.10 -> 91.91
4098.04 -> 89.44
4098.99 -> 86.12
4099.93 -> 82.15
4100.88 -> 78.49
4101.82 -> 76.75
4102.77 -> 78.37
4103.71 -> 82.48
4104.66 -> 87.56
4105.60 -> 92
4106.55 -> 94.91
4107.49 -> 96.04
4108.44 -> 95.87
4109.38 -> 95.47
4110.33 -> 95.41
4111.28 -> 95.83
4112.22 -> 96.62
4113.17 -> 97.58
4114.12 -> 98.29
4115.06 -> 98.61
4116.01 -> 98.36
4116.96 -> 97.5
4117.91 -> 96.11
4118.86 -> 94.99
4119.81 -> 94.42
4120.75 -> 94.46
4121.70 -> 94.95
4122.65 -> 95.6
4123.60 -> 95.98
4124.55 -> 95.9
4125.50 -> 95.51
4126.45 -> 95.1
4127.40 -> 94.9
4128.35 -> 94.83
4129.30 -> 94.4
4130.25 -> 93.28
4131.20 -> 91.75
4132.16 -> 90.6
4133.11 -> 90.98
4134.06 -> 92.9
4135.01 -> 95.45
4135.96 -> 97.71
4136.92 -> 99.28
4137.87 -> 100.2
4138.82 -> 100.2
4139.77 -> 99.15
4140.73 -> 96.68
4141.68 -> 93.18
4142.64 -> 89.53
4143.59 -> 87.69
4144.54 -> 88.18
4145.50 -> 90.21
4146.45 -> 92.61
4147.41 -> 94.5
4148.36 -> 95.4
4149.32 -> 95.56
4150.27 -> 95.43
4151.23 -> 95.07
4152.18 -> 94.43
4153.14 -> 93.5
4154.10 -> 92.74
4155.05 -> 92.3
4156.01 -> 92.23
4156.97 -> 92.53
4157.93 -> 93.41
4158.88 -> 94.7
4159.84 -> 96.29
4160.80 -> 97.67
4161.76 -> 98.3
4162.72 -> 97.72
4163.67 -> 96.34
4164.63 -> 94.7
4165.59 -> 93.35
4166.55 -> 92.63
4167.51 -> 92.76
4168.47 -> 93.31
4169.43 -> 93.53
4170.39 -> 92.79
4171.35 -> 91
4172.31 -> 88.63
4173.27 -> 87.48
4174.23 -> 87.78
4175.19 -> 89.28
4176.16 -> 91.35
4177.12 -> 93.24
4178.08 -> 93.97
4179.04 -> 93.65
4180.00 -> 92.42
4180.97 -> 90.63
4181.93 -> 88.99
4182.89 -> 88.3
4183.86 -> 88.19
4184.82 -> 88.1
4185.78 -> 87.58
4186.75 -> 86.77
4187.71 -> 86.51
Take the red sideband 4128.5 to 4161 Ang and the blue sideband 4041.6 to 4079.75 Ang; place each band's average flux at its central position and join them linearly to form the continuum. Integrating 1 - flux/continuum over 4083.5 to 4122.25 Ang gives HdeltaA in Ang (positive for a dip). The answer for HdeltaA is -2.2 Ang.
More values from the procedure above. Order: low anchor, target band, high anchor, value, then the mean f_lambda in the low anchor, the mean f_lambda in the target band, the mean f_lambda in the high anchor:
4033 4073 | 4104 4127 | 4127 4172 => -1.17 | 84.8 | 95.4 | 94.1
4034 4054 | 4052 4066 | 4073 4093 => 0.76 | 85.5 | 83.9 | 94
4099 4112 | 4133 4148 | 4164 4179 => -0.67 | 88.7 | 94.4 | 91.8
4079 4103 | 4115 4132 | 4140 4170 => -0.29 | 93.4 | 95.1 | 93.8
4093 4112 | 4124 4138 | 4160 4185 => -0.55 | 90.4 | 94.7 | 92.3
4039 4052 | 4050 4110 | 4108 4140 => -0.15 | 83.6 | 89.2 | 95.8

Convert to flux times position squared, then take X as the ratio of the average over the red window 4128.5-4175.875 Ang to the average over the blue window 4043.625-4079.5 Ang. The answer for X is 1.17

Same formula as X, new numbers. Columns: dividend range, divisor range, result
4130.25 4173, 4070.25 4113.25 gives 1.05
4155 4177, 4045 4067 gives 1.19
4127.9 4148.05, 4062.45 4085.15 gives 1.11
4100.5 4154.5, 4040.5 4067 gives 1.17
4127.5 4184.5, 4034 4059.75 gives 1.15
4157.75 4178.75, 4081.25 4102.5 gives 1.03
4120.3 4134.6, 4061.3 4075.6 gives 1.14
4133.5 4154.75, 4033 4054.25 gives 1.17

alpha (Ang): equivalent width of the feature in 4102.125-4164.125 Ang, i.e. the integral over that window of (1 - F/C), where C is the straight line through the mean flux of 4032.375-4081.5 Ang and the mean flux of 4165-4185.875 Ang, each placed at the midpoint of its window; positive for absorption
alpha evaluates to -3.8 Ang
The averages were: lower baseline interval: 85.3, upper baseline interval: 90.9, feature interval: 94.4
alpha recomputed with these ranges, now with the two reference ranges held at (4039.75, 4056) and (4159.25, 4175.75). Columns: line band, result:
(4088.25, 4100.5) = -1.15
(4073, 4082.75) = -0.36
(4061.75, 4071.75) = 0.23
